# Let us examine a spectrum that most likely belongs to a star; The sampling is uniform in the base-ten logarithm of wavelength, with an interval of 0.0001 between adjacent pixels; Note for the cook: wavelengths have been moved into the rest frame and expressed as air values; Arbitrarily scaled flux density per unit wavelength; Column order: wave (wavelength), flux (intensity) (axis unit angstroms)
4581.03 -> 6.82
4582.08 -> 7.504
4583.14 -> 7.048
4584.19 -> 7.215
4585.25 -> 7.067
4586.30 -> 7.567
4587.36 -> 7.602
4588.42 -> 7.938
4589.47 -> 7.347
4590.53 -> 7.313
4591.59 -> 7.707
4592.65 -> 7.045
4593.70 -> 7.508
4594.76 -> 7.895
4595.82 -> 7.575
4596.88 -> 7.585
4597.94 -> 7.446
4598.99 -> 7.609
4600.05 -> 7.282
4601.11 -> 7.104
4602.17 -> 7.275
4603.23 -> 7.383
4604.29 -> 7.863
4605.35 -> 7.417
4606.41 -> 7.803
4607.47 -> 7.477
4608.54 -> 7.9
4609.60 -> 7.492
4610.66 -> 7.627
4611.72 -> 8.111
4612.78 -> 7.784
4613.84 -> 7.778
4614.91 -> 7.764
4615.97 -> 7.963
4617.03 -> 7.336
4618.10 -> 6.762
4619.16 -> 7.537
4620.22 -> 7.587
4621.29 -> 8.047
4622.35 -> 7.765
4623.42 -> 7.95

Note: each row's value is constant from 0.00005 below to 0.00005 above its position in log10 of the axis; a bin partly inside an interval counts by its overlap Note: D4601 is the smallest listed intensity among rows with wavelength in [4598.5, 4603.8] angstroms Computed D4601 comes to 7.104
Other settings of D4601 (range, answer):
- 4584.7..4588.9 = 7.067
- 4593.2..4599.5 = 7.446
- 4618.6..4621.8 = 7.537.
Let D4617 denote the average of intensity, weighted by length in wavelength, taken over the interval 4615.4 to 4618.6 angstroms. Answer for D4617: 7.36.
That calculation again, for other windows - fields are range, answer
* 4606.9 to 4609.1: 7.66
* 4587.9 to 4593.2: 7.48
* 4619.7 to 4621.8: 7.79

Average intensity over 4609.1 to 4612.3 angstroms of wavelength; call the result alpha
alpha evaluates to 7.76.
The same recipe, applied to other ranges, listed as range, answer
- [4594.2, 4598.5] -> 7.63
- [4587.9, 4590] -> 7.66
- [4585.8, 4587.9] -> 7.56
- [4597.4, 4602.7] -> 7.35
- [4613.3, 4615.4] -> 7.75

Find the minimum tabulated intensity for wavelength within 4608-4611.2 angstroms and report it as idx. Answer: 7.492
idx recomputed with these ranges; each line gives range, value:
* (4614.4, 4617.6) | 7.336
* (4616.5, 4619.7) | 6.762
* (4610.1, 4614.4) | 7.627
